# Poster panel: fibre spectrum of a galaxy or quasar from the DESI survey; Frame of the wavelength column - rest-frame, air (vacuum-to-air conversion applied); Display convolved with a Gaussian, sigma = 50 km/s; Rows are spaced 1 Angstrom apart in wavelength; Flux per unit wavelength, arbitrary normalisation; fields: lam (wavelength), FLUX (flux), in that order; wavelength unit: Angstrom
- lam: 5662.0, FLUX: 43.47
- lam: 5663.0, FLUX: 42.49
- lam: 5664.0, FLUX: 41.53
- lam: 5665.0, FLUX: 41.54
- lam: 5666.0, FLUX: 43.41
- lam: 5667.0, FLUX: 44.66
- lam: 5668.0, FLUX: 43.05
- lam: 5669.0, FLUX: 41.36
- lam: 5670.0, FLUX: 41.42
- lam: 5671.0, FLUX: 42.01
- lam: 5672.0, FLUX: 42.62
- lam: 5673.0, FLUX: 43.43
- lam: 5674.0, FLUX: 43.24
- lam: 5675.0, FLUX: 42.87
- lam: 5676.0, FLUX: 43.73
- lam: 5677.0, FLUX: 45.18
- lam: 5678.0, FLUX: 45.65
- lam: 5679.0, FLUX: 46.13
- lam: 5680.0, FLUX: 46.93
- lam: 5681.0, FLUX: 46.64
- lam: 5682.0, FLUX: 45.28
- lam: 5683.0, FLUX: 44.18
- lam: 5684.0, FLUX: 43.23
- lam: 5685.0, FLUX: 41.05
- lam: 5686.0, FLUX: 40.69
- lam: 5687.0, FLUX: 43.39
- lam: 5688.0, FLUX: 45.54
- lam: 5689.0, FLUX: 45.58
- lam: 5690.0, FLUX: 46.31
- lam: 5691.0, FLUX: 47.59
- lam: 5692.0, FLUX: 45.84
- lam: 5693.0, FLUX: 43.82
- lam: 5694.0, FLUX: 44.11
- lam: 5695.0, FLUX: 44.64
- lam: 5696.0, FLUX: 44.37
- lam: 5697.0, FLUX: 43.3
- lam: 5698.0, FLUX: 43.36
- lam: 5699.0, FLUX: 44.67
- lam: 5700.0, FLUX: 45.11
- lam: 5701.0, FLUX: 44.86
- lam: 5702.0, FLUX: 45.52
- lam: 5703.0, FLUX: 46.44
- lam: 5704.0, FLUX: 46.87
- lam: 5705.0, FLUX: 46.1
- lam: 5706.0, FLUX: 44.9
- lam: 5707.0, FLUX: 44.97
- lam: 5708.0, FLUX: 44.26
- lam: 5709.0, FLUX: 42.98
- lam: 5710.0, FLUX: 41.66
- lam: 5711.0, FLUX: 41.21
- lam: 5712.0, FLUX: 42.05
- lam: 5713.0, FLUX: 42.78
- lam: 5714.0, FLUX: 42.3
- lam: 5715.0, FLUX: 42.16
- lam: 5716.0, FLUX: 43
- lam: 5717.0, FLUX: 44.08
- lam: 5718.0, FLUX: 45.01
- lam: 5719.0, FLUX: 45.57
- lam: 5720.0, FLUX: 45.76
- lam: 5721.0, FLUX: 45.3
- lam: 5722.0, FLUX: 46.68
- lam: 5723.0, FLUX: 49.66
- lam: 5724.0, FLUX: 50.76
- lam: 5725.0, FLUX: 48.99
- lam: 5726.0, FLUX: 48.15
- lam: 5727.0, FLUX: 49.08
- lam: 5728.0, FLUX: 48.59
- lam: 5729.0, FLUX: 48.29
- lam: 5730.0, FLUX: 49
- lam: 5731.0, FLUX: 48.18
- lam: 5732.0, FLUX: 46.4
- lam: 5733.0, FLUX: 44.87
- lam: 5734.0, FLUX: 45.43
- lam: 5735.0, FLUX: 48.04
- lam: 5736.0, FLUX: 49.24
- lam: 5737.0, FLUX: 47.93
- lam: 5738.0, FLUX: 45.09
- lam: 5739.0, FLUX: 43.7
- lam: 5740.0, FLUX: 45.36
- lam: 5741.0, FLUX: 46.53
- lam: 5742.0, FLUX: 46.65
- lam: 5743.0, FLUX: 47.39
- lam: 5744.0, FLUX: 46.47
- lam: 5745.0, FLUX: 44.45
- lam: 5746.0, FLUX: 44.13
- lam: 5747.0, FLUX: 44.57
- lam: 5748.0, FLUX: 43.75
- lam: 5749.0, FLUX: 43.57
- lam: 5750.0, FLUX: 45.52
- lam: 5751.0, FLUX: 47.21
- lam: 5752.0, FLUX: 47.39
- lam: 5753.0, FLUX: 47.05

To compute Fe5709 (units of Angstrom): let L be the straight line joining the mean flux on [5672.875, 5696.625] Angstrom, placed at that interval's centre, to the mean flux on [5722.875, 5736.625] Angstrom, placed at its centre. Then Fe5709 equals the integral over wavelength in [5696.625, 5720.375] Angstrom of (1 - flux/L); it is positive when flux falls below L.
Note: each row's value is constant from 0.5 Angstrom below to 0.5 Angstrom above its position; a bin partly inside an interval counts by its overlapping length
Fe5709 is 1.2 Angstrom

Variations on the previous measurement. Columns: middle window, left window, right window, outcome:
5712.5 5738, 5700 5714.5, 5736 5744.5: -0.7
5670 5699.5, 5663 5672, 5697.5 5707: -0.3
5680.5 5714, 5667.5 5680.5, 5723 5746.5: 0.5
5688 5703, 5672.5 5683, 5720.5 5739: 0.3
